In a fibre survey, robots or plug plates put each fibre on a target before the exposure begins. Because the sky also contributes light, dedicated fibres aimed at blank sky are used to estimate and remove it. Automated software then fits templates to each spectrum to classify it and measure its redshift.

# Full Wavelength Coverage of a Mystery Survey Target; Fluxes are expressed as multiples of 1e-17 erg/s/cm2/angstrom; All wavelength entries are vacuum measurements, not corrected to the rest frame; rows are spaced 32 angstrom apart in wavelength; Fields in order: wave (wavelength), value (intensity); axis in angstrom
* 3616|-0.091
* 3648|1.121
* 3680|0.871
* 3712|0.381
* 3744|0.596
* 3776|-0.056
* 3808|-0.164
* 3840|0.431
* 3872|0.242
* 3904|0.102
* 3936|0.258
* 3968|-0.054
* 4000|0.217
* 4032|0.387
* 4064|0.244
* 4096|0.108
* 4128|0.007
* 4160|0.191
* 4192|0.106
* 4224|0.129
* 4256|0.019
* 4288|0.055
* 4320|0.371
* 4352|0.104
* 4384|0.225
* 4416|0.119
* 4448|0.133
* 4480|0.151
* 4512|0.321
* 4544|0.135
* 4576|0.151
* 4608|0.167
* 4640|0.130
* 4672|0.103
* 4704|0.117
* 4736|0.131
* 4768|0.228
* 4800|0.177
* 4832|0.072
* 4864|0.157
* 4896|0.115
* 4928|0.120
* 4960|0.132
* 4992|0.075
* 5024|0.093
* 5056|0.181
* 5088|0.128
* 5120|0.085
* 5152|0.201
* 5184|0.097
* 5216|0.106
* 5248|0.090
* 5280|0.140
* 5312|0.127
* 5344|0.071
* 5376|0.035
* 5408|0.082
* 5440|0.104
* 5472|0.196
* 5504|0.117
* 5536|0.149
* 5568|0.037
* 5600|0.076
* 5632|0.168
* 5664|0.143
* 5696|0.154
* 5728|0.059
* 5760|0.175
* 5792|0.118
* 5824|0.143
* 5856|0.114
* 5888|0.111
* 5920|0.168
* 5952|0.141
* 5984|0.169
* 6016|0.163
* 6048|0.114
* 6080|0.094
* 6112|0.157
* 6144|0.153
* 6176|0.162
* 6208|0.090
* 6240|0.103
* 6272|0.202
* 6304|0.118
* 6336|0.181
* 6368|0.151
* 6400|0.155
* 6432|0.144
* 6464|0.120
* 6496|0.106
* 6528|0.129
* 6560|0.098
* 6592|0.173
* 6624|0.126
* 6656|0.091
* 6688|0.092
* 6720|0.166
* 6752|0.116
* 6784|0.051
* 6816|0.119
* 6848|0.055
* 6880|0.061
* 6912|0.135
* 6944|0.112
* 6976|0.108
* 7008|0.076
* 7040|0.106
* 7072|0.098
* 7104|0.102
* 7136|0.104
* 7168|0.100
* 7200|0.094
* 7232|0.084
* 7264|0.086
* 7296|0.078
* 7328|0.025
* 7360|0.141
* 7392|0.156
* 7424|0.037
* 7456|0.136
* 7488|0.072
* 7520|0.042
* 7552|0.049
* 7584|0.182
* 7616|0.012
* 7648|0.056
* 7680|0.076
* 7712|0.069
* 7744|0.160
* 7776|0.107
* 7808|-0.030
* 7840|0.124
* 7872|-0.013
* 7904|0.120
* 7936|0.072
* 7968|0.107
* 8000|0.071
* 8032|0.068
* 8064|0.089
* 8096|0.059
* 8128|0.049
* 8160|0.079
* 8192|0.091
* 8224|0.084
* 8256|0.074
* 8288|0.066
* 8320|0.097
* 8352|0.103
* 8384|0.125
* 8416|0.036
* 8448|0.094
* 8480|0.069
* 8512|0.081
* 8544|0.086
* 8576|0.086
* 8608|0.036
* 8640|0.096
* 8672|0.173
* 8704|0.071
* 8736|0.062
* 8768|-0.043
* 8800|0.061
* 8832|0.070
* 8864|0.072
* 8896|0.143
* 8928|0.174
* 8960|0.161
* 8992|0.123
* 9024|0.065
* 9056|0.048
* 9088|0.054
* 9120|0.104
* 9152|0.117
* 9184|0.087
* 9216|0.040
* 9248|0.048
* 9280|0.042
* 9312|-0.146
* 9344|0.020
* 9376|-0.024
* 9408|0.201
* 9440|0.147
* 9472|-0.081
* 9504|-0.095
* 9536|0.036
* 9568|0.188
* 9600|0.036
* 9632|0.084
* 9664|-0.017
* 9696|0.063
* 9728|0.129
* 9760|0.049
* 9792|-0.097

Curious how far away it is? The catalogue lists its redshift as 0.360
